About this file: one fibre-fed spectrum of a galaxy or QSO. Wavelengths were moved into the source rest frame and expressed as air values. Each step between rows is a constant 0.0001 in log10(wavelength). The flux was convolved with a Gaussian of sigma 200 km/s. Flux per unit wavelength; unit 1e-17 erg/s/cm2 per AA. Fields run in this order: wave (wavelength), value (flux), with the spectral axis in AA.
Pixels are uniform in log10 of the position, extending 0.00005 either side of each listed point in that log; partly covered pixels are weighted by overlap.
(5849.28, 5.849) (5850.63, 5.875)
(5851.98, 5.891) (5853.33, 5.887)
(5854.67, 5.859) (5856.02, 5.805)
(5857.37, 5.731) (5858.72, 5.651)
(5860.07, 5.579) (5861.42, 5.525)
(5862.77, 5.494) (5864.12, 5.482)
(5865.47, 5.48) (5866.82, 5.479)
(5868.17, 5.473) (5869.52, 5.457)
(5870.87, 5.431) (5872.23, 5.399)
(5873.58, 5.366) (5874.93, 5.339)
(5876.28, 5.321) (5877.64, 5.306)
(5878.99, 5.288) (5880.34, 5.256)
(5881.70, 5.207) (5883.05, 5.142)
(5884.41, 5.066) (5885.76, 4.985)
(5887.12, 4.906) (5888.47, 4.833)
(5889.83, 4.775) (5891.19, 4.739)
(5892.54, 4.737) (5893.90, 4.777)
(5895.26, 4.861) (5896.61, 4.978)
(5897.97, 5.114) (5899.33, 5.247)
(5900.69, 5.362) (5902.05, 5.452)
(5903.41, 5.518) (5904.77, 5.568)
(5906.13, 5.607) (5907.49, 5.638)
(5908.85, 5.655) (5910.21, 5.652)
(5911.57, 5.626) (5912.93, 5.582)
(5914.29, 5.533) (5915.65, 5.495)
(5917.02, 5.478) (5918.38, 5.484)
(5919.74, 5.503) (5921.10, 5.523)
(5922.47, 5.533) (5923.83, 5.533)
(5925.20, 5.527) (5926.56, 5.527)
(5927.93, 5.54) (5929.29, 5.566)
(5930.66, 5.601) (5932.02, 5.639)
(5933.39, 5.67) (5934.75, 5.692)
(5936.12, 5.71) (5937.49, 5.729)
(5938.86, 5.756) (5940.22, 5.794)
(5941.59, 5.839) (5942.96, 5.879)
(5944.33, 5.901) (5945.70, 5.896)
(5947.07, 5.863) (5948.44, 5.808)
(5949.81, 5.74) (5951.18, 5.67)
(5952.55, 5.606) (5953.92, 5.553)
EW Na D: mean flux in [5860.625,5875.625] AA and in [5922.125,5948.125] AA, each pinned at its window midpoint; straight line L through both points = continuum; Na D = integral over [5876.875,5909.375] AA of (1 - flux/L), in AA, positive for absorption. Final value 2.2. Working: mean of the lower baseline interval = 5.45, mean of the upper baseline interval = 5.7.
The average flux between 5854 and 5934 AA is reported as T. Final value 5.39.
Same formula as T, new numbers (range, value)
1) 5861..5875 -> 5.45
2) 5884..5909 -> 5.14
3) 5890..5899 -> 4.88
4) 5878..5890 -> 5.07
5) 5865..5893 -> 5.19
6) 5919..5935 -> 5.57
